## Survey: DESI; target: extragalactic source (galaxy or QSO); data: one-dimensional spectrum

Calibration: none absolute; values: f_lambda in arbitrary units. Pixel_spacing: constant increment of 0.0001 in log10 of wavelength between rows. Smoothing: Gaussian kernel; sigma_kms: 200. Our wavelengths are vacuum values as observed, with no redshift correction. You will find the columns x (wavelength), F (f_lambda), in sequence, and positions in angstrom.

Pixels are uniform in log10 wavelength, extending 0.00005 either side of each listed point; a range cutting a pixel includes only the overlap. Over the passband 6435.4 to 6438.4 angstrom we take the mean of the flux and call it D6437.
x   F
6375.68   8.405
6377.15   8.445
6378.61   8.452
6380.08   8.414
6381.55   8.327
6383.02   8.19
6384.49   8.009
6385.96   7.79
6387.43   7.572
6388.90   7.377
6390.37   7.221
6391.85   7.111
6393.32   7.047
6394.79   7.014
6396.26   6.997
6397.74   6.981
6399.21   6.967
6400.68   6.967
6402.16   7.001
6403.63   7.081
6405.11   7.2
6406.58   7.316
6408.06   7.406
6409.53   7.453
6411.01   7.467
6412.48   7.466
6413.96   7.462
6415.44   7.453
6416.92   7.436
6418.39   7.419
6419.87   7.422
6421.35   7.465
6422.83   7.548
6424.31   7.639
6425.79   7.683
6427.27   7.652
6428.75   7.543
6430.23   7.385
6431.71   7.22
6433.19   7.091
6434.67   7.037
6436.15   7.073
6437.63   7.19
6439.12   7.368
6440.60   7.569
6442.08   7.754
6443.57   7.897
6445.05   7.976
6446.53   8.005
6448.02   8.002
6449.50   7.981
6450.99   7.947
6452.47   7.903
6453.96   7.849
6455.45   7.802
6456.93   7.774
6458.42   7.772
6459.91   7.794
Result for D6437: 7.12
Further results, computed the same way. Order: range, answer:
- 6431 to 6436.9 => 7.11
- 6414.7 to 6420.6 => 7.43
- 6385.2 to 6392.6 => 7.41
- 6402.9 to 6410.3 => 7.29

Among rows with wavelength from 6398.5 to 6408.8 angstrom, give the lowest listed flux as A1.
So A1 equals 6.967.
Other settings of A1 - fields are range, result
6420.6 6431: 7.385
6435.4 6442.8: 7.073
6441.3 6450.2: 7.754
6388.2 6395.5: 7.014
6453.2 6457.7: 7.774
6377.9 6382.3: 8.327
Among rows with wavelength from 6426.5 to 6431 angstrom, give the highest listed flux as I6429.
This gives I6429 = 7.652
